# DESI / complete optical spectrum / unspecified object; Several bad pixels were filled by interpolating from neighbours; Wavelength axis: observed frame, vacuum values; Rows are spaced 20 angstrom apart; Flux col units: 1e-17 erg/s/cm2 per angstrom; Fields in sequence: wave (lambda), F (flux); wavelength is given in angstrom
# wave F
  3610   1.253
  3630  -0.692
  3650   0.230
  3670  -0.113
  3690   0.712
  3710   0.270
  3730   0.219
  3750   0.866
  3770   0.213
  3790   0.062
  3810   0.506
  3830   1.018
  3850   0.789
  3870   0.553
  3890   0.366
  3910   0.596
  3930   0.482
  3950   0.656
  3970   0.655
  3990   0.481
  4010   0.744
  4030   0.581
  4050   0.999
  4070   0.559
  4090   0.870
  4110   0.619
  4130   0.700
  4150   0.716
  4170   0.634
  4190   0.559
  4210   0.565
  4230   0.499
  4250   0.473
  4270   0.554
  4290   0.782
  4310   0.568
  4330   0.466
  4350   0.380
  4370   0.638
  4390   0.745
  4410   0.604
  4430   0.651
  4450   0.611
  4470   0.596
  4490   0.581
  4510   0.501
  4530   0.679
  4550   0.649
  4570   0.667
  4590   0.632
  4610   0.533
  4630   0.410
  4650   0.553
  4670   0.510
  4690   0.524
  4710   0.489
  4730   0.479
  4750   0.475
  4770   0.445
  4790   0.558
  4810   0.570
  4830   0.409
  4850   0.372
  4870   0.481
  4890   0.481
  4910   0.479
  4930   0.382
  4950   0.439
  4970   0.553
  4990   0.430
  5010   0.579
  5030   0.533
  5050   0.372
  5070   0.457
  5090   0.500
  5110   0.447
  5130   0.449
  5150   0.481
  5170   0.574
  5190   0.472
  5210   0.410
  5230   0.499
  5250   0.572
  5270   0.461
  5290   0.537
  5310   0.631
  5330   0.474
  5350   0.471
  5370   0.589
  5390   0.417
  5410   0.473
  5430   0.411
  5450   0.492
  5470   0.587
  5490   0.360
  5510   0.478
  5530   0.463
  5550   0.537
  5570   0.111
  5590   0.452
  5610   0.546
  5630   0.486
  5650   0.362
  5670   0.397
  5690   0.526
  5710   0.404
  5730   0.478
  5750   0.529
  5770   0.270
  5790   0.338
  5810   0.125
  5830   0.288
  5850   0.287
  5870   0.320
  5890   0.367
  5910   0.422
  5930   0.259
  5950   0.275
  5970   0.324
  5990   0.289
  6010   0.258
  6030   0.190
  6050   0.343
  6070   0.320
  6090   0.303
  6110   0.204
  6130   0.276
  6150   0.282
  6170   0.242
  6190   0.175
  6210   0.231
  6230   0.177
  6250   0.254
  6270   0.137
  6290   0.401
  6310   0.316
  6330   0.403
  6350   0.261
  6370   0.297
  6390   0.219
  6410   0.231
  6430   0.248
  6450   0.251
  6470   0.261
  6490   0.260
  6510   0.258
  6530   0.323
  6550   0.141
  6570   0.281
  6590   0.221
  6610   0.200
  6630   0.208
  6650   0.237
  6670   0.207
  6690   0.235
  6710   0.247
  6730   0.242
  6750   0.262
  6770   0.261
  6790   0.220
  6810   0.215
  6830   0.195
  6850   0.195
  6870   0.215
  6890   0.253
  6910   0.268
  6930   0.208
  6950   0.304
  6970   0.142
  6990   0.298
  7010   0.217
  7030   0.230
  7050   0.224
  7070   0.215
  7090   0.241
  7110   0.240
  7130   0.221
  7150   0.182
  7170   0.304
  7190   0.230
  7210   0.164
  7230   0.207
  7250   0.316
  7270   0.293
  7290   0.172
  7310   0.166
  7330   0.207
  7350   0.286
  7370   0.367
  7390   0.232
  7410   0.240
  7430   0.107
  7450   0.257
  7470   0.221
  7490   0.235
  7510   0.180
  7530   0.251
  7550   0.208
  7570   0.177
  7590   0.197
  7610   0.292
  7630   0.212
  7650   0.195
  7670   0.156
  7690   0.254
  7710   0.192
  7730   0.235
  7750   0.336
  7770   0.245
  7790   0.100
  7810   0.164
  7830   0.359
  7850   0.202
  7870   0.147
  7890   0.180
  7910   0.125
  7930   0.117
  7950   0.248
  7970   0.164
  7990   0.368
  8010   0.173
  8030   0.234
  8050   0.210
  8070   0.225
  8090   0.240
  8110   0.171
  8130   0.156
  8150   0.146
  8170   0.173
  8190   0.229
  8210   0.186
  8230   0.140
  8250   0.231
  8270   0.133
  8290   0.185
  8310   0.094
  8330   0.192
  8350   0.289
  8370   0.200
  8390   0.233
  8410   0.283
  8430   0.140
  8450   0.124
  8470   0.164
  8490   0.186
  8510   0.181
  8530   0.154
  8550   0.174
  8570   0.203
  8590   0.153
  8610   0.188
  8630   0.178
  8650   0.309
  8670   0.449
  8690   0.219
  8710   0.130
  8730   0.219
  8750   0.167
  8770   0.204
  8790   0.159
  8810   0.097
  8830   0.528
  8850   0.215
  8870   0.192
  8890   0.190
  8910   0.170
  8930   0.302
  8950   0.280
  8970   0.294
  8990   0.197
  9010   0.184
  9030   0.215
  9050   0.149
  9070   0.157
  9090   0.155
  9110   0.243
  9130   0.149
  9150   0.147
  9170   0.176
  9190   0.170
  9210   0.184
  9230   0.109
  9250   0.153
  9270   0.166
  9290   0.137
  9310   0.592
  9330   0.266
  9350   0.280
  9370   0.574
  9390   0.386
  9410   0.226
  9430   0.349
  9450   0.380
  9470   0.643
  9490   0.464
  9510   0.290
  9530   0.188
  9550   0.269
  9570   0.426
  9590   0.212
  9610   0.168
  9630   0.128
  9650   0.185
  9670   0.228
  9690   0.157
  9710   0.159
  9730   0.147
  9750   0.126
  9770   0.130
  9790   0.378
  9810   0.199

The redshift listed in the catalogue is 0.56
